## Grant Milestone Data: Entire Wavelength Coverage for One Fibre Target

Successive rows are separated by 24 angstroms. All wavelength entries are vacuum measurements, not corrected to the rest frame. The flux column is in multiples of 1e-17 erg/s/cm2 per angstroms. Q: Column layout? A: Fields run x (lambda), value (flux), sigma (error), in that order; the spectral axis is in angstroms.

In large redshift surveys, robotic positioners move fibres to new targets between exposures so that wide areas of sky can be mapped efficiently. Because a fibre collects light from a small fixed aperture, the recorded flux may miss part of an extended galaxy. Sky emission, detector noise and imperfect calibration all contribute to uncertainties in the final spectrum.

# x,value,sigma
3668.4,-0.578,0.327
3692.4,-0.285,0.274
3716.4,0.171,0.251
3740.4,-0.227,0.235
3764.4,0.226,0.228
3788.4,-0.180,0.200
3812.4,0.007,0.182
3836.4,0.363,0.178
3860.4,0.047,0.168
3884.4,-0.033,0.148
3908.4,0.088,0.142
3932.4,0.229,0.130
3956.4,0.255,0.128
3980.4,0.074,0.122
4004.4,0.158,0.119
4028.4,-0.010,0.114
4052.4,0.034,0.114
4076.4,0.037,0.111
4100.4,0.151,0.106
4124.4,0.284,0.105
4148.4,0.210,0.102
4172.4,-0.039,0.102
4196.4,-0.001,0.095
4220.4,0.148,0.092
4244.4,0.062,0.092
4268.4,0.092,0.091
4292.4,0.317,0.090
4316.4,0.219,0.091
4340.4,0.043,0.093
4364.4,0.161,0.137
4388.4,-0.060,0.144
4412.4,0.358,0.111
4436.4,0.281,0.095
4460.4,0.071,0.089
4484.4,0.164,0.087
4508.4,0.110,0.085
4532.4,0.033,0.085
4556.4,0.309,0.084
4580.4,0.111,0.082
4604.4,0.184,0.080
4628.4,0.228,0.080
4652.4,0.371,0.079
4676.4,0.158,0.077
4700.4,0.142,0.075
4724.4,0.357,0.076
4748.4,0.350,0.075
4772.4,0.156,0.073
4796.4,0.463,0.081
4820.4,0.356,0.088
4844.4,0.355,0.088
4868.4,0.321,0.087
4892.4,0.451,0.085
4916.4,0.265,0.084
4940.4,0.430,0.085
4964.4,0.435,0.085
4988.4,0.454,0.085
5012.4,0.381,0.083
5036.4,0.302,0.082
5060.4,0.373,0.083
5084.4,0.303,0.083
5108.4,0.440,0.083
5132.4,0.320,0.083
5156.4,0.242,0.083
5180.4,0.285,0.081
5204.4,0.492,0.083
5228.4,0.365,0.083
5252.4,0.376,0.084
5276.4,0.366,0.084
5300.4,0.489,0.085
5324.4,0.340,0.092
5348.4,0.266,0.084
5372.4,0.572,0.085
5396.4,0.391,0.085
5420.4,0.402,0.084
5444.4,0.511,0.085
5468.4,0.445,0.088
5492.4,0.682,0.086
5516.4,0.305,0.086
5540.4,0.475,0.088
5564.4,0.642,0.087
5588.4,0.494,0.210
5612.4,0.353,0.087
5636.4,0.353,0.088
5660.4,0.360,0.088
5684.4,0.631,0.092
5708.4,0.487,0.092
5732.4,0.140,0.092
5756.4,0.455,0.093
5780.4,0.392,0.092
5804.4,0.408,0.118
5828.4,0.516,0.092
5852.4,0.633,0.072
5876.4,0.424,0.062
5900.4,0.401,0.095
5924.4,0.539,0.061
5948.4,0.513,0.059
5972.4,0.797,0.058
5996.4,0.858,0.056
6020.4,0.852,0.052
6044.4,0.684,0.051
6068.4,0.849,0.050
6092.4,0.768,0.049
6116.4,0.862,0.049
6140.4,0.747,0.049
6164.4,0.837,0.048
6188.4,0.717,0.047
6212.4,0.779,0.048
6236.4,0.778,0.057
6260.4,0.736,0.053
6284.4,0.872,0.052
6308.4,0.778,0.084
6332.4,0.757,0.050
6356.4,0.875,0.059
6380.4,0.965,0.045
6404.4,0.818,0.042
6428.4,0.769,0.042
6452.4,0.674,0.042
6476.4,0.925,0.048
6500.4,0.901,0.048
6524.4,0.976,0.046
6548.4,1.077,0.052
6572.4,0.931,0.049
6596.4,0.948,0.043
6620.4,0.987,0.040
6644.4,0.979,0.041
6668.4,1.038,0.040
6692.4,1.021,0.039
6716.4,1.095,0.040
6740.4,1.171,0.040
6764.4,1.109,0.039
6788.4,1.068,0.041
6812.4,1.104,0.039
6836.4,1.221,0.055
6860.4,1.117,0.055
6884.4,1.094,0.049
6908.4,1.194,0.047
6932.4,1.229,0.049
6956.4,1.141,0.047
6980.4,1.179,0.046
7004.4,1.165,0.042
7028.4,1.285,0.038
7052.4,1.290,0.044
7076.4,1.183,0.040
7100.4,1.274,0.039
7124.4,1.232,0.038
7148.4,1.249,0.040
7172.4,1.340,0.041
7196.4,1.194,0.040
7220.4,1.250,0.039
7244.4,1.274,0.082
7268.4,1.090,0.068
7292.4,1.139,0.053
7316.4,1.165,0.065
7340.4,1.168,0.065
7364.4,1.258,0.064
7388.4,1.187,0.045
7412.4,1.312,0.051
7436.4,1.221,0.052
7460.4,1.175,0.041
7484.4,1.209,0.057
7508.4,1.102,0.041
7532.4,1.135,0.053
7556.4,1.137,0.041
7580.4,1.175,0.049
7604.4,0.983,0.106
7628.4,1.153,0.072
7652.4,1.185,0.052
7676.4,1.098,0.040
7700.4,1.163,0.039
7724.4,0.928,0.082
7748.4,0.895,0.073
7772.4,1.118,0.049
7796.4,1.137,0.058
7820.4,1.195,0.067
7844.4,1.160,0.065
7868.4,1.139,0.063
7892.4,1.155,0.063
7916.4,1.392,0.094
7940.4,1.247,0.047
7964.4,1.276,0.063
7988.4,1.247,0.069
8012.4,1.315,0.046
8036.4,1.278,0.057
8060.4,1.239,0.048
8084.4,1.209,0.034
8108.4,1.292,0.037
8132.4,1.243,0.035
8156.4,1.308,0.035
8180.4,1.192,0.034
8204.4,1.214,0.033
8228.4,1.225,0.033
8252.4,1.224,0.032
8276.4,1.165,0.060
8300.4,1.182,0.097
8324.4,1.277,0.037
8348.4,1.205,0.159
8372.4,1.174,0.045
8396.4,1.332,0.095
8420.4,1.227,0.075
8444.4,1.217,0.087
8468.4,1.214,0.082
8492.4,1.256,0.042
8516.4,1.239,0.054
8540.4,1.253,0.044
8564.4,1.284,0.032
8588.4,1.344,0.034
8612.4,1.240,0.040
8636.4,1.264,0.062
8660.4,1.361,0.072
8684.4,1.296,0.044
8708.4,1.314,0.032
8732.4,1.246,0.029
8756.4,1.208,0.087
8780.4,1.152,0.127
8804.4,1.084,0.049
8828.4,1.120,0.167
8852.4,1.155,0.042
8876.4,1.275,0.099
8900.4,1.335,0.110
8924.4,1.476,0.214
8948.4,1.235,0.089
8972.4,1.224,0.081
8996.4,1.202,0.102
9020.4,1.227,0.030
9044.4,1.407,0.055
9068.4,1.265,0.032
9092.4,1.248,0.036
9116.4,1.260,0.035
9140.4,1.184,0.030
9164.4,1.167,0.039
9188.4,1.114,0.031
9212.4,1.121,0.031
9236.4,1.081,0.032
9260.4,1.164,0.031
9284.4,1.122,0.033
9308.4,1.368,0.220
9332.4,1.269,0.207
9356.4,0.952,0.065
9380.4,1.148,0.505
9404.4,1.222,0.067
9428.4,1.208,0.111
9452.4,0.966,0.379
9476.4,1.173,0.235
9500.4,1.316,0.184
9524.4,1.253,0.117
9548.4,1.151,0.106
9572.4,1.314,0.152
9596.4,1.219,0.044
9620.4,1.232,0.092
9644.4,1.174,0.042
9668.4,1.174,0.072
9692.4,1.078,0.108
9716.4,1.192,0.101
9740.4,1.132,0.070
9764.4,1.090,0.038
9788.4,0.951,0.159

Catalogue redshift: 0.496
